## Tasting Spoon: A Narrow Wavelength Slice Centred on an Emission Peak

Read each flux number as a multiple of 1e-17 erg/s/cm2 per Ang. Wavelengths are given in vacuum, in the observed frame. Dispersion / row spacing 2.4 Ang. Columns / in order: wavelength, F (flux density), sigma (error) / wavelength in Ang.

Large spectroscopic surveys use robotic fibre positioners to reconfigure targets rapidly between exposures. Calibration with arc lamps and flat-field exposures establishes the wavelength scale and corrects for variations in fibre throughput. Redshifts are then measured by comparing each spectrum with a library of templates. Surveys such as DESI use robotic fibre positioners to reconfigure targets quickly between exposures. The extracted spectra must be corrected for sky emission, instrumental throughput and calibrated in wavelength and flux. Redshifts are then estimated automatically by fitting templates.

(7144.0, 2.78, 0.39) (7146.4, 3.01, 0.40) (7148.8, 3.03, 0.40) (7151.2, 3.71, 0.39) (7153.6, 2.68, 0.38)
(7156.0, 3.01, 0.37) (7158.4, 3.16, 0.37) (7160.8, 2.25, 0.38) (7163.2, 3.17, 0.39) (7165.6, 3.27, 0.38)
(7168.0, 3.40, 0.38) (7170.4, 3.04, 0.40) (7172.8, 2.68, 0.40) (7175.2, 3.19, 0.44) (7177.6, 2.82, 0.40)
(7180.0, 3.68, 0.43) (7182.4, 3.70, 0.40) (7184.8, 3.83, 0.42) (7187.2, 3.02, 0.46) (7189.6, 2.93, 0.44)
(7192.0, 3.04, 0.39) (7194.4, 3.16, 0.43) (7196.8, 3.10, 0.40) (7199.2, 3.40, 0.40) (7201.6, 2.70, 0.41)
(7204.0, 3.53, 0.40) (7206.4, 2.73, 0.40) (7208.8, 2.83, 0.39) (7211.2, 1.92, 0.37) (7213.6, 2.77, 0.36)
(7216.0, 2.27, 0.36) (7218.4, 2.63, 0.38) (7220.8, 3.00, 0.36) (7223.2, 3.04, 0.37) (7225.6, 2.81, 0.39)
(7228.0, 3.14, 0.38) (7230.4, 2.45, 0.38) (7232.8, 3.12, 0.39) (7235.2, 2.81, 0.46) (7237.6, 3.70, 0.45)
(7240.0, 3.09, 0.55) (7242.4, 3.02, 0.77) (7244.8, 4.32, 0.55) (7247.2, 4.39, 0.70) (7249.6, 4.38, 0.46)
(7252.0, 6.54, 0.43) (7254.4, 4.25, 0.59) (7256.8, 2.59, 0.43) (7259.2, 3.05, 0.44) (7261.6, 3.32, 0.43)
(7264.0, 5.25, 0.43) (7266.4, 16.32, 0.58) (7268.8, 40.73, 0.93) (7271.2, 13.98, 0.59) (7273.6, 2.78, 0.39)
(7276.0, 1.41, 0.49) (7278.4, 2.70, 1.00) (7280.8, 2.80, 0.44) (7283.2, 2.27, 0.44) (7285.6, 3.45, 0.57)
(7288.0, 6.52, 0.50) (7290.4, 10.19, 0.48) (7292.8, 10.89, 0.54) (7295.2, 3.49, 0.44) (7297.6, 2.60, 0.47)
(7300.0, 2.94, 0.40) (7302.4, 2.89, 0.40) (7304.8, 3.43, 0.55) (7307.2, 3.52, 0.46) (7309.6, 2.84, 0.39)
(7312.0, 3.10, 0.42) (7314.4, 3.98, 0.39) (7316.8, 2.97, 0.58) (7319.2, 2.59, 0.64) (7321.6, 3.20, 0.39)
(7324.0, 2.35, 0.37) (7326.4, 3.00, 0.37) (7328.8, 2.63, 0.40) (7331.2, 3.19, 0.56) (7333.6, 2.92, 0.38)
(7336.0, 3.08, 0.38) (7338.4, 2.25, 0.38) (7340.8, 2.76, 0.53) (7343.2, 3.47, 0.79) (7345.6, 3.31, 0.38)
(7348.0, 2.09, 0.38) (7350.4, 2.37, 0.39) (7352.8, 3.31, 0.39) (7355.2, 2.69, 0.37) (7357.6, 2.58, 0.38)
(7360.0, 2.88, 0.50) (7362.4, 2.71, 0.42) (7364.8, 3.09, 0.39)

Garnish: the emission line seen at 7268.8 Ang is H-alpha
